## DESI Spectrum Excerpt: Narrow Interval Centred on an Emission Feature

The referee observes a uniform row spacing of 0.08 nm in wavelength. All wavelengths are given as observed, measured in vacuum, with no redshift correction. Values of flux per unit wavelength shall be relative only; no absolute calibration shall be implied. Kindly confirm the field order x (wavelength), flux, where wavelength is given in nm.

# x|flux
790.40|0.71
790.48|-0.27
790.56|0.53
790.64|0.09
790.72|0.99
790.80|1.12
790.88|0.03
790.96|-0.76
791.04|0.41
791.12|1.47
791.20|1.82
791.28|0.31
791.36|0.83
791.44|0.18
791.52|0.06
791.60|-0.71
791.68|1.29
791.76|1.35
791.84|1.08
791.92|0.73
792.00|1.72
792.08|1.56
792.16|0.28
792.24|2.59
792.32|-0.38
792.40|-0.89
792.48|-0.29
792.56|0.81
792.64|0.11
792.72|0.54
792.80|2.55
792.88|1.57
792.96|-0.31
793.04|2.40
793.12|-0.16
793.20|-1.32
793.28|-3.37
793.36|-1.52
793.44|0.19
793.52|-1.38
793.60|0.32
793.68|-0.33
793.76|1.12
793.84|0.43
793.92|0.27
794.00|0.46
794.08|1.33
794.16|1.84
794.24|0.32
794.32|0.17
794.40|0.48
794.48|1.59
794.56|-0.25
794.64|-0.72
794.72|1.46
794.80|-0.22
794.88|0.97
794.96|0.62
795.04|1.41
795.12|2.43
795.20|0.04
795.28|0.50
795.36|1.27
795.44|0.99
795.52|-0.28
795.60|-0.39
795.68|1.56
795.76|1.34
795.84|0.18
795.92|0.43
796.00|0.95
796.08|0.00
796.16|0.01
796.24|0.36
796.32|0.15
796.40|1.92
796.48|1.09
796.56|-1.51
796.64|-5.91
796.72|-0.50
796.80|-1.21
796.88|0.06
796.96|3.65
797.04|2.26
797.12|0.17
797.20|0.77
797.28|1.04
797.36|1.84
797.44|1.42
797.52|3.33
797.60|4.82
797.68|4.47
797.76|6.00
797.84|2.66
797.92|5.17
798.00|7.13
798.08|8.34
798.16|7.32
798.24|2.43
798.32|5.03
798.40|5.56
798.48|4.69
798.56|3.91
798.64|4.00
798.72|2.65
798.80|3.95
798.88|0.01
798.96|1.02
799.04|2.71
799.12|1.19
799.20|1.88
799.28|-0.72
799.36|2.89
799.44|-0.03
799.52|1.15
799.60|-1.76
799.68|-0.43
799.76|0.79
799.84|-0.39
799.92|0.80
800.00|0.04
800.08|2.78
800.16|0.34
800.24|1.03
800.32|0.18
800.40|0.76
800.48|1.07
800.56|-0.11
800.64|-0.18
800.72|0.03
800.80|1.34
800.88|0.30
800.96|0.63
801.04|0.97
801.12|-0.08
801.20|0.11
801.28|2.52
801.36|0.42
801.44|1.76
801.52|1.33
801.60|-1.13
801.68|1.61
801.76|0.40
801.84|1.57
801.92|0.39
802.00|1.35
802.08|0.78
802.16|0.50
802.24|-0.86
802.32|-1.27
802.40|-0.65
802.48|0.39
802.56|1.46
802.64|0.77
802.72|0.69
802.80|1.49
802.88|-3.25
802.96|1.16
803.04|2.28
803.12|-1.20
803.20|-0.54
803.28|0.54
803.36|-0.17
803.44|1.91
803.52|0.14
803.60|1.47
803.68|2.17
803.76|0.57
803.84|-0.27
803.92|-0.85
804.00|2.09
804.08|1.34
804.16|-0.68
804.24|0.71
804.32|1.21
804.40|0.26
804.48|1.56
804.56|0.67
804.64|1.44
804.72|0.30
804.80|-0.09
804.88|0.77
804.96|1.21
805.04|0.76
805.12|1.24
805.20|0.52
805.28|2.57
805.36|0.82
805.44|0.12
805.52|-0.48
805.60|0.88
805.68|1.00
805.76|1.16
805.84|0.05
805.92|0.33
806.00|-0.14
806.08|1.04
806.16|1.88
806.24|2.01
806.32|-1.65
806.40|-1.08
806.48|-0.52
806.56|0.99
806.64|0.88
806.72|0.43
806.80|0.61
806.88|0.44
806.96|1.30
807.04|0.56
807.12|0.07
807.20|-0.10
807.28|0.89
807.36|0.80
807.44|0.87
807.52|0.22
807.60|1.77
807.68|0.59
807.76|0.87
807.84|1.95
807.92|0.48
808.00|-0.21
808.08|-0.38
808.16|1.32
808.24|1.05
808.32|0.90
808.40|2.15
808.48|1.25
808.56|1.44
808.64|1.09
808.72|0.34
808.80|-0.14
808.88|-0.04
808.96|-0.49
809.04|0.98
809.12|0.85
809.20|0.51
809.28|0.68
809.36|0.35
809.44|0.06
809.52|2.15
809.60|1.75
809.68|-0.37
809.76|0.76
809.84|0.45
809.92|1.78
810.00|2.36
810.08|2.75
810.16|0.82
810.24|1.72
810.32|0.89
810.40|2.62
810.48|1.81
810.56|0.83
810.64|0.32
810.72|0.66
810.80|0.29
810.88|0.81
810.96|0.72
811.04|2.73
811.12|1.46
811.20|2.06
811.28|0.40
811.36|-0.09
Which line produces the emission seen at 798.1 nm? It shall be [O II] 3727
